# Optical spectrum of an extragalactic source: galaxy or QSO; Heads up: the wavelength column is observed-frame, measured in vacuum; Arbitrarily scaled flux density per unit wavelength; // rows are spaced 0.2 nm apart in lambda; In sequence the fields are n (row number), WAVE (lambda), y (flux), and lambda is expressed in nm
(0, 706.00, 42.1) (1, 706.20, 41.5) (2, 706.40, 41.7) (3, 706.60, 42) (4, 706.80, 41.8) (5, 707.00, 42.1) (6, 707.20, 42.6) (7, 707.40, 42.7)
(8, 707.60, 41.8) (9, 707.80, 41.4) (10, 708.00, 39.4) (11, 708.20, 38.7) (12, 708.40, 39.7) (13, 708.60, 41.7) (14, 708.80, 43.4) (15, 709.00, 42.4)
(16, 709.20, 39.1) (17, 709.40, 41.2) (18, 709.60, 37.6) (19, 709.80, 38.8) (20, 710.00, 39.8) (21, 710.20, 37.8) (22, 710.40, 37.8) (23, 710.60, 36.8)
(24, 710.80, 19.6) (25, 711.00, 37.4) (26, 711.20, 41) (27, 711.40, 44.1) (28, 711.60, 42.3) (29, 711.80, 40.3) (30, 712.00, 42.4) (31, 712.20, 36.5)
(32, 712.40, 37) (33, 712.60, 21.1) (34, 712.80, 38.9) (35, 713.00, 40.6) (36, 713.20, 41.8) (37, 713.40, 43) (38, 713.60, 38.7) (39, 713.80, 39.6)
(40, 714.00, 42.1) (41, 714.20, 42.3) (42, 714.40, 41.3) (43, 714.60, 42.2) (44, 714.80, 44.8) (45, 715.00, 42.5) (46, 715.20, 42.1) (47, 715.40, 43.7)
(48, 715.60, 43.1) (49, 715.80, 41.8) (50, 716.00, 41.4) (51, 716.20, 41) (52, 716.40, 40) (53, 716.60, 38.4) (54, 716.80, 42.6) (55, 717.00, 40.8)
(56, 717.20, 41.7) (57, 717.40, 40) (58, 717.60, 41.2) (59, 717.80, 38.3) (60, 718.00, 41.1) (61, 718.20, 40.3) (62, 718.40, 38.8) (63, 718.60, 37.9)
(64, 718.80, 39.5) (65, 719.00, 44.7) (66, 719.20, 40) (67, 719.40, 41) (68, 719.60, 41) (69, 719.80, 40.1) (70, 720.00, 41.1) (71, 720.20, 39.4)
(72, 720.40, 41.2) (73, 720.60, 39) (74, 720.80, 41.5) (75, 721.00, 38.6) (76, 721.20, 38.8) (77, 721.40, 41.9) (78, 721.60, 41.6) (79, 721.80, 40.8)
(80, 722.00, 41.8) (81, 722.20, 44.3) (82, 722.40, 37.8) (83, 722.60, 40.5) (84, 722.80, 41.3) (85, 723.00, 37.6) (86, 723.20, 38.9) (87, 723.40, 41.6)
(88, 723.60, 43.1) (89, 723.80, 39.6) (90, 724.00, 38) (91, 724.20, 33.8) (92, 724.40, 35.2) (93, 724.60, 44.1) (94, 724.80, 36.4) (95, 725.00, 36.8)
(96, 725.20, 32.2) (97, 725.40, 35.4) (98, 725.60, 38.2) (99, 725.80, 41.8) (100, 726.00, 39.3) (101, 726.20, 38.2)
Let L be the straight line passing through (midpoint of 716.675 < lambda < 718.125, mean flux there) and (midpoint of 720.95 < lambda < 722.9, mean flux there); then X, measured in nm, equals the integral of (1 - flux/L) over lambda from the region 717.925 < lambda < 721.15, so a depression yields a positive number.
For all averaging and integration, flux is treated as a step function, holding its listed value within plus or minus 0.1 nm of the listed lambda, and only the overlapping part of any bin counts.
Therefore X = 0.038 nm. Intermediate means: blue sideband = 40.8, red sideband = 40.8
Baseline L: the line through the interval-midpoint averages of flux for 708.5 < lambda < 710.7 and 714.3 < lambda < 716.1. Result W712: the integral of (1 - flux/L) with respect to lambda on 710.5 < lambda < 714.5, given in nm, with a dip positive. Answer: 0.28 nm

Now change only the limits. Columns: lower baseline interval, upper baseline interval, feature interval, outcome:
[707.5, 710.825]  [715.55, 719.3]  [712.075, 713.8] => 0.10 nm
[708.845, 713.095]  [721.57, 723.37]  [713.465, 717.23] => -0.27 nm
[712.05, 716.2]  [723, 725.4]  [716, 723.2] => -0.26 nm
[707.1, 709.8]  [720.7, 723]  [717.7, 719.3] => 0.02 nm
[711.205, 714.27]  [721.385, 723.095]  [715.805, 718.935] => -0.02 nm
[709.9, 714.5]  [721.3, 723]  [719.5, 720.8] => 0.00 nm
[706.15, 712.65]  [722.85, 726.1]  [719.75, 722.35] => -0.15 nm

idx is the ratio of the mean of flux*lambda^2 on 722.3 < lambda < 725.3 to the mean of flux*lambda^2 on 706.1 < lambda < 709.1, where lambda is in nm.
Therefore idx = 0.97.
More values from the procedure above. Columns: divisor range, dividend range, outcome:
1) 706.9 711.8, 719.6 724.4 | 1.05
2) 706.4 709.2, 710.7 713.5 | 0.92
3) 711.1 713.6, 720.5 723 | 1.07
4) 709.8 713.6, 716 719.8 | 1.09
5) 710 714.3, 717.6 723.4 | 1.08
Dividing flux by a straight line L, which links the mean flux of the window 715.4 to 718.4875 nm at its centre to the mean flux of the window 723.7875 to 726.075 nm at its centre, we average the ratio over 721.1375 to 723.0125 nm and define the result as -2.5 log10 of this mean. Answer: -0.06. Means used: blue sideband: 40.8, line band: 40.8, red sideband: 37.5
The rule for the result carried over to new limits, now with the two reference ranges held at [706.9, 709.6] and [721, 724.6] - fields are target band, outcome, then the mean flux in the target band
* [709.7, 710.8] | 0.124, 36.5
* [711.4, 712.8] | 0.097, 37.3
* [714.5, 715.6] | -0.066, 43.1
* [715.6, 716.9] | -0.016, 41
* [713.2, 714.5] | -0.015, 41.2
